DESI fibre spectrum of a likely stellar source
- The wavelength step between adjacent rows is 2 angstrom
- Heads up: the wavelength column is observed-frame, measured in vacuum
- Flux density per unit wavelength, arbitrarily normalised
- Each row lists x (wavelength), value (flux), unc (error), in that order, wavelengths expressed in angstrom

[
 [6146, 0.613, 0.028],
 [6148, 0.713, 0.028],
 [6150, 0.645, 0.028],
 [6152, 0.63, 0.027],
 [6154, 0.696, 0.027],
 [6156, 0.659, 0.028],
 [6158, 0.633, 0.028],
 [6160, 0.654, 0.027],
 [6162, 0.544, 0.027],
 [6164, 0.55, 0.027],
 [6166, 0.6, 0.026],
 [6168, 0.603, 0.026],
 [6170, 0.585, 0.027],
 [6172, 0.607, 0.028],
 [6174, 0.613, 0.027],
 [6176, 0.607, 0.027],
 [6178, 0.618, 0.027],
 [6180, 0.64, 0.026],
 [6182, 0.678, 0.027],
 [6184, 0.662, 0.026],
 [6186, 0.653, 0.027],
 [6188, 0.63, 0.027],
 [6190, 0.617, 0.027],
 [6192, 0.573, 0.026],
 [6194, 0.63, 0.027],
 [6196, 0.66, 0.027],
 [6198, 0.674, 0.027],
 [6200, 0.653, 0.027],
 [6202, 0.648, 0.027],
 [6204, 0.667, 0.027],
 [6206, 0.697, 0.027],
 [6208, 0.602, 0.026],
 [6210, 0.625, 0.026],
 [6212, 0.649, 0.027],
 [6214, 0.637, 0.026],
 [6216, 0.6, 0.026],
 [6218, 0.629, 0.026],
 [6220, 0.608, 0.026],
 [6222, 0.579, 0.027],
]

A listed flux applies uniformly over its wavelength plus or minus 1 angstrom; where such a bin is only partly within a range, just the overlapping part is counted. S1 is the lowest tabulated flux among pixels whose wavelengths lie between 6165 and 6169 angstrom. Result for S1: 0.6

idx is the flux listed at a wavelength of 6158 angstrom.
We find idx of 0.633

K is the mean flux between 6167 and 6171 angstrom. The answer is 0.594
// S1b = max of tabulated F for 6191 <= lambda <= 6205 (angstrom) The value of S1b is 0.674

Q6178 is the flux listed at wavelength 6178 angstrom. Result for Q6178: 0.618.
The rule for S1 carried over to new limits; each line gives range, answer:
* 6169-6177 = 0.585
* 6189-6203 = 0.573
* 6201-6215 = 0.602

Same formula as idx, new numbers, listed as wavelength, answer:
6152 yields 0.63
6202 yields 0.648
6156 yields 0.659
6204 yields 0.667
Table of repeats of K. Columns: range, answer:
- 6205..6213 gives 0.643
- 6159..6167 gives 0.587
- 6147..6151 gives 0.679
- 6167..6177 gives 0.603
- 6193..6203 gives 0.653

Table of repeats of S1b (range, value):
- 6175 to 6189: 0.678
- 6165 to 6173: 0.607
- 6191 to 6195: 0.63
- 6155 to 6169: 0.659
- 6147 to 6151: 0.713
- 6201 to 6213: 0.697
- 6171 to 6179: 0.618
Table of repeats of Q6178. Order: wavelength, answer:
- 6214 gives 0.637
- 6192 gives 0.573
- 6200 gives 0.653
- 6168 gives 0.603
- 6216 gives 0.6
